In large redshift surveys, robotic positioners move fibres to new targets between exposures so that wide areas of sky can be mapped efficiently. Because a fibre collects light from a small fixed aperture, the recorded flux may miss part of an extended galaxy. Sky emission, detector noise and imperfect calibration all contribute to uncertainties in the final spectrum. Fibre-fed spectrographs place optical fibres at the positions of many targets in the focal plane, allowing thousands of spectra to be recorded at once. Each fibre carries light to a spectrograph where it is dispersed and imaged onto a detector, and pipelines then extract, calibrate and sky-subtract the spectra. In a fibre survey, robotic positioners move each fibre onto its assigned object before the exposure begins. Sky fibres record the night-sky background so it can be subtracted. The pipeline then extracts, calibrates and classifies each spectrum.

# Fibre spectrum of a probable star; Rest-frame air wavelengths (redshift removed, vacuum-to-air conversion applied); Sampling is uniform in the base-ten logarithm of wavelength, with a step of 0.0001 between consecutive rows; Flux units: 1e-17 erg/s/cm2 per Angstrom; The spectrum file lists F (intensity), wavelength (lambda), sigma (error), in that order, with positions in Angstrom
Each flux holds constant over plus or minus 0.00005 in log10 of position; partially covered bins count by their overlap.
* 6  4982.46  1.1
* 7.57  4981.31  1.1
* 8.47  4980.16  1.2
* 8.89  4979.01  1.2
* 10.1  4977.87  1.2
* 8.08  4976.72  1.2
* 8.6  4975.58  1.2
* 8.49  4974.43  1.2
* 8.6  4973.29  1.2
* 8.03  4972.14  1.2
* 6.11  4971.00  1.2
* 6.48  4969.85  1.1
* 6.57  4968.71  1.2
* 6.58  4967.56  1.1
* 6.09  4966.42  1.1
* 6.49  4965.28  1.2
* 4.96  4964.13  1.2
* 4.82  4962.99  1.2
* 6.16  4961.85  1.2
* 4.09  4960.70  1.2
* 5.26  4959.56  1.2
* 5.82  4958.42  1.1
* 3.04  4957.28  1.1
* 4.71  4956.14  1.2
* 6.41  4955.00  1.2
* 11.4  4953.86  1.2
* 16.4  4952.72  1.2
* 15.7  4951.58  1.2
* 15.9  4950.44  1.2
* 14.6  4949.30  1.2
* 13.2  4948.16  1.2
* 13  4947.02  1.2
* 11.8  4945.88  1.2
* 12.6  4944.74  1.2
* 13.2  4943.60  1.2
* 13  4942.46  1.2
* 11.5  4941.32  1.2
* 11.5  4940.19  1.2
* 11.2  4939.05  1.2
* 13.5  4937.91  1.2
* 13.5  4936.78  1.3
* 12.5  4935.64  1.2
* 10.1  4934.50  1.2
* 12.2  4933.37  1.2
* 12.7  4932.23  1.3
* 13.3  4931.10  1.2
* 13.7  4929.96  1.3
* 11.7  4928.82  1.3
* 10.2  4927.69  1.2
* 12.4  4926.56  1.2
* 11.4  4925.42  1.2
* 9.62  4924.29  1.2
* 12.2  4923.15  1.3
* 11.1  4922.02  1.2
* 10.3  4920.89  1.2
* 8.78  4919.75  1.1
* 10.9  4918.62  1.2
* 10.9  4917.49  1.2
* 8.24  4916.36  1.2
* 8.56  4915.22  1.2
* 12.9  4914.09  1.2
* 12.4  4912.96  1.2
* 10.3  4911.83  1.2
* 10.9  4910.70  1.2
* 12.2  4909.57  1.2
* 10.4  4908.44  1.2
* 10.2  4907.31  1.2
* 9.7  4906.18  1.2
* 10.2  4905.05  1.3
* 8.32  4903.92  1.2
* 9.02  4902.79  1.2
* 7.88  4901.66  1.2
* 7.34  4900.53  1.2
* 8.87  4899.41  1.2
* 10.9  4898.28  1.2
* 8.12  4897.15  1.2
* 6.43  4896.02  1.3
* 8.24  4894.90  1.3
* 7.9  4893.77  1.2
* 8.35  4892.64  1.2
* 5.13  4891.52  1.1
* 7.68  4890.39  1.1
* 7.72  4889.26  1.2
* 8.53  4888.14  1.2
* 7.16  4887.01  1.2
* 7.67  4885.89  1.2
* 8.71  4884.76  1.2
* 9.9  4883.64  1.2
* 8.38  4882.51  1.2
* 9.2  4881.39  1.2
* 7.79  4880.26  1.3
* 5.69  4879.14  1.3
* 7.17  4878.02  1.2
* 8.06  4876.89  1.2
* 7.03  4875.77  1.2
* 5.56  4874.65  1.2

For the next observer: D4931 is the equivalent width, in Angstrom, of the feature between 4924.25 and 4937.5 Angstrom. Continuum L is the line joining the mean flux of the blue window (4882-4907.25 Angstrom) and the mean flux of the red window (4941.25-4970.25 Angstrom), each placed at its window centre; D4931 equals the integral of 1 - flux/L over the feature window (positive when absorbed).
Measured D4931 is -4.8 Angstrom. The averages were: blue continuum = 8.32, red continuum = 9.19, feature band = 12.1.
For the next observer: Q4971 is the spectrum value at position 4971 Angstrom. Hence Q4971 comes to 6.11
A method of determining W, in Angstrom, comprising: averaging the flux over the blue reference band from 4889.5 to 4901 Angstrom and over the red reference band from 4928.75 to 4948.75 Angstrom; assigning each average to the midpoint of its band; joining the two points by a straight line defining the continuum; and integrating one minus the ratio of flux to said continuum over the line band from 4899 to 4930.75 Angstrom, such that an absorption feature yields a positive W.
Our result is -1.45 Angstrom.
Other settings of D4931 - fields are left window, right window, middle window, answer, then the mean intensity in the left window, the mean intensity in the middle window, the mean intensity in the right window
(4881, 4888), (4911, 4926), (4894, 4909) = 1.07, 8.49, 8.87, 10.6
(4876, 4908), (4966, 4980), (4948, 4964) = -2.07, 8.22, 8.89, 7.76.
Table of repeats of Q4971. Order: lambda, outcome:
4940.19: 11.5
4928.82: 11.7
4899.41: 8.87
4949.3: 14.6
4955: 6.41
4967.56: 6.58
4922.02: 11.1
